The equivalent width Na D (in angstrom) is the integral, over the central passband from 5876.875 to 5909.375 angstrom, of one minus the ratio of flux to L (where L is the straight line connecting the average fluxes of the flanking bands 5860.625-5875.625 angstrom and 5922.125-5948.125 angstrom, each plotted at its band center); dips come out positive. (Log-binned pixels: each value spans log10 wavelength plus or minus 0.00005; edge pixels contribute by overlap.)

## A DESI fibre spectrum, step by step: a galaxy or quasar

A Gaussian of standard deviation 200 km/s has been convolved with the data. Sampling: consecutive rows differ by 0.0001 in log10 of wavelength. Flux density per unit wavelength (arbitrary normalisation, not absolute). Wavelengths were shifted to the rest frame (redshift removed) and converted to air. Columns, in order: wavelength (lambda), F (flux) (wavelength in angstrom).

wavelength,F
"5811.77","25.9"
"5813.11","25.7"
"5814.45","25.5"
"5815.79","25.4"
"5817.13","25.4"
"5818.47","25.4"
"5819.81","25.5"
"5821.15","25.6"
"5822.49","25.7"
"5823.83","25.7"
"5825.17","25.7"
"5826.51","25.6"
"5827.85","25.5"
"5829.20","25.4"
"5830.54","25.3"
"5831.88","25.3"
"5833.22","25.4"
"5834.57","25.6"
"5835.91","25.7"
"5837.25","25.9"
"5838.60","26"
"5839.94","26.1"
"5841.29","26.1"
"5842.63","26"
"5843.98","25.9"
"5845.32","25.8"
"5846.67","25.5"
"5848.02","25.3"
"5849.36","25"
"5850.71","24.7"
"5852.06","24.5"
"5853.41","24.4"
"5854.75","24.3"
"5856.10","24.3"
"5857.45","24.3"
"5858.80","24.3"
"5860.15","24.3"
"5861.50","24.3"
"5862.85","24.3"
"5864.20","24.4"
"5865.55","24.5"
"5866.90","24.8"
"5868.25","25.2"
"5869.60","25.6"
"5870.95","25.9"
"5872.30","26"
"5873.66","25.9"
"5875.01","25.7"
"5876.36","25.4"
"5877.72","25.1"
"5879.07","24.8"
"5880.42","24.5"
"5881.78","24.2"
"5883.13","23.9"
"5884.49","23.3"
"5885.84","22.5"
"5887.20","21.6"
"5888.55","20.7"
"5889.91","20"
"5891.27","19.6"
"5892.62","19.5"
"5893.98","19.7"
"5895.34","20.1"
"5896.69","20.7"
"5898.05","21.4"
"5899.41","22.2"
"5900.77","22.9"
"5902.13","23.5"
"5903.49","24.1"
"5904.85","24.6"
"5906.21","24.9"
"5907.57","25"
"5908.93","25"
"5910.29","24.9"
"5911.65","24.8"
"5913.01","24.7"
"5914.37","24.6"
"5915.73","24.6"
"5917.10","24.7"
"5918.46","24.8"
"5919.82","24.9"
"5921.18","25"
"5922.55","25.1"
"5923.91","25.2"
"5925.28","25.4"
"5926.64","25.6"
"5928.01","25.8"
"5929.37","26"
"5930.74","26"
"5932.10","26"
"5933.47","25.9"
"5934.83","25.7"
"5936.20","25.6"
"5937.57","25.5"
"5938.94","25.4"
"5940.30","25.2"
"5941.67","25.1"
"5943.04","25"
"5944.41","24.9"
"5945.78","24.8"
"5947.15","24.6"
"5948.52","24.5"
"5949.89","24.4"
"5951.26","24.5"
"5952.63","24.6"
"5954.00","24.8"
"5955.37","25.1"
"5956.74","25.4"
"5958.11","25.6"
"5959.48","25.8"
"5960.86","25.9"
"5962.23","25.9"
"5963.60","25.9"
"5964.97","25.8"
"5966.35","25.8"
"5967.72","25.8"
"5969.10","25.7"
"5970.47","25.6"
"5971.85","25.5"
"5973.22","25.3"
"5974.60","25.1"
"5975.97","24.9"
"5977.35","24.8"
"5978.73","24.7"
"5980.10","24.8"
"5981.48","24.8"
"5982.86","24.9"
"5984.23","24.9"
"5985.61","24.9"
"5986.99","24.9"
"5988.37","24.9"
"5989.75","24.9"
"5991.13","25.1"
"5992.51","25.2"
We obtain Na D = 3.32 angstrom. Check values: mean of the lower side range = 25.1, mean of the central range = 22.7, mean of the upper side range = 25.4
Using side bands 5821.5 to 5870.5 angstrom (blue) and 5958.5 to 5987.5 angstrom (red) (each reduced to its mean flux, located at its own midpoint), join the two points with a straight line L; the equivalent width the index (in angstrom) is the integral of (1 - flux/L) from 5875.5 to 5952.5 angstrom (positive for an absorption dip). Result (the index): 3.6 angstrom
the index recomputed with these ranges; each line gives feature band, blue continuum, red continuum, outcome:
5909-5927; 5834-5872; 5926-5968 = 0.3 angstrom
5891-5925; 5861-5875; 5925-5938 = 2.7 angstrom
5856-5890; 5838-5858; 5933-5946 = 1.3 angstrom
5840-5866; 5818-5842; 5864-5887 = 0.3 angstrom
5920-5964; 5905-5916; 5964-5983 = -0.5 angstrom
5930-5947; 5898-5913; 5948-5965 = -0.4 angstrom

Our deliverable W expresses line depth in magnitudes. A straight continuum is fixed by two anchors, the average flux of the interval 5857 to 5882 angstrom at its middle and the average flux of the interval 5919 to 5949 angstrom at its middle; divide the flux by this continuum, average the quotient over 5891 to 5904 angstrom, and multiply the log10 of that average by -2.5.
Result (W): 0.174 mag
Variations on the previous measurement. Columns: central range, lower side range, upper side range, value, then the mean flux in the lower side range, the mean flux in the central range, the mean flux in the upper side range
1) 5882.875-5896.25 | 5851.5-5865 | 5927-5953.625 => 0.18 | 24.3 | 21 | 25.2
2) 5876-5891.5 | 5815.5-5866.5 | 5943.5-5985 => 0.10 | 25.2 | 23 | 25.2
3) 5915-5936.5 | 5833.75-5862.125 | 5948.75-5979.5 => -0.01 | 25.2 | 25.4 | 25.3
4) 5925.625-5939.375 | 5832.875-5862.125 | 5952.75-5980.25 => -0.02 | 25.2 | 25.7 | 25.4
